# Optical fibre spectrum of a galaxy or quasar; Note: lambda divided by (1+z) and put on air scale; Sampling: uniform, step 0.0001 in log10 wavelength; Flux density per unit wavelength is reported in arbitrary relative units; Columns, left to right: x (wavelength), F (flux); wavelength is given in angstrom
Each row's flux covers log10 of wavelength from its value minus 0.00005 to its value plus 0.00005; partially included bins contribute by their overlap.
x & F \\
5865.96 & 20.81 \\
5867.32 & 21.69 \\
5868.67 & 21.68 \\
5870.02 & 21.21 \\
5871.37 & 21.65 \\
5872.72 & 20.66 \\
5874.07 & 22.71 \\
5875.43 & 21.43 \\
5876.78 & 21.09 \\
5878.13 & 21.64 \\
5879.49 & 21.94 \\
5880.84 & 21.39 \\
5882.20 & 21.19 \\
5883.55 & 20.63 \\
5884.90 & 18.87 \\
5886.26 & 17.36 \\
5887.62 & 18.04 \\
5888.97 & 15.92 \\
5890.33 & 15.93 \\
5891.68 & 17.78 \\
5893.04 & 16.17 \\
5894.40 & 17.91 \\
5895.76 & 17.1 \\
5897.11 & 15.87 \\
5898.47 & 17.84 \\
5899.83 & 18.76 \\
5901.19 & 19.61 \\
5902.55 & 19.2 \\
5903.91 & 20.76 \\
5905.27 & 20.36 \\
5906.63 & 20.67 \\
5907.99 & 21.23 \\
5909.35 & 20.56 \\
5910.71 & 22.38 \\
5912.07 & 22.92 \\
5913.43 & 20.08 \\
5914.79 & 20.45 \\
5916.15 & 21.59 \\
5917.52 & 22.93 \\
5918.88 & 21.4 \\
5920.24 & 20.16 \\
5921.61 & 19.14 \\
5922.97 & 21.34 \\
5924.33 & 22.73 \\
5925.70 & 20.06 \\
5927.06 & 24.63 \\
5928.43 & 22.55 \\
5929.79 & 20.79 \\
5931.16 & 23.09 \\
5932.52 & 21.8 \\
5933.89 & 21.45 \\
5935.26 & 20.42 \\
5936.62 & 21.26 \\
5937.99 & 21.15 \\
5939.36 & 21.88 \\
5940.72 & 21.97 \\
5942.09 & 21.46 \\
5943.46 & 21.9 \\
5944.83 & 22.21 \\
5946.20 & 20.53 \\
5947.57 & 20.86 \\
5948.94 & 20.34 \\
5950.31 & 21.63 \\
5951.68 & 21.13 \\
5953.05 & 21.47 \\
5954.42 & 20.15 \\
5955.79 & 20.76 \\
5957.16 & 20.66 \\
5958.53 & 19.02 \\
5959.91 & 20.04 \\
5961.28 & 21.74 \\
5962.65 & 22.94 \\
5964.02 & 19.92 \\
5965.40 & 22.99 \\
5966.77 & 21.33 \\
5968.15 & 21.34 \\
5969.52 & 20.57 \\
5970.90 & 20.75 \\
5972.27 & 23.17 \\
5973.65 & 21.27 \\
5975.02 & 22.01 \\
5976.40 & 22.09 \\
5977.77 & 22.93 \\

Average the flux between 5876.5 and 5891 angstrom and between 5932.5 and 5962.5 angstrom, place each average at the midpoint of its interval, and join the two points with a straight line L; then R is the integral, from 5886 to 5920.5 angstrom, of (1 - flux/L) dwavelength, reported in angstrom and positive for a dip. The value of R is 1.0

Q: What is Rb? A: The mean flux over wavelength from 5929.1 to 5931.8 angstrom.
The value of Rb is 21.9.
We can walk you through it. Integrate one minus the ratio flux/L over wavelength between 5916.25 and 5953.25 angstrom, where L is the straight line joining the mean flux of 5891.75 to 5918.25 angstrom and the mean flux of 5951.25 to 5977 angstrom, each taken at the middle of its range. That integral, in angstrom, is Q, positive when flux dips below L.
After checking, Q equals -1.8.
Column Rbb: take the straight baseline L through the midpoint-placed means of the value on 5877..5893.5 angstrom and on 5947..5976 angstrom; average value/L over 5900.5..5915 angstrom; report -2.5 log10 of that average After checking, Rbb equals -0.06 mag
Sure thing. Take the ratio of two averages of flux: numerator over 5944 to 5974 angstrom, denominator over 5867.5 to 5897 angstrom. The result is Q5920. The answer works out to 1.1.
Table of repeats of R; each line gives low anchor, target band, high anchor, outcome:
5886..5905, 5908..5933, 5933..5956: -2.6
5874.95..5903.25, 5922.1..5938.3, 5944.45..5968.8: -1.3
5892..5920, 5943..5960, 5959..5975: 0.2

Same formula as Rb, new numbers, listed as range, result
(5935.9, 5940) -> 21.4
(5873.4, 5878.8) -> 21.7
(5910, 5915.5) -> 21.5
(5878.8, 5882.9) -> 21.5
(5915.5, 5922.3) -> 21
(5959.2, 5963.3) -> 21.5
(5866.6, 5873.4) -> 21.4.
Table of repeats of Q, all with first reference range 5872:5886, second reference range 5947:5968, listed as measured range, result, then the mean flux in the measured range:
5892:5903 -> 1.70 angstrom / 17.8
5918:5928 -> -0.19 angstrom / 21.4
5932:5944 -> -0.26 angstrom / 21.5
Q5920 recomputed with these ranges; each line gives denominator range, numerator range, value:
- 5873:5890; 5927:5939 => 1.08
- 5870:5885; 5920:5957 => 1.00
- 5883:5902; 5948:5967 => 1.19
